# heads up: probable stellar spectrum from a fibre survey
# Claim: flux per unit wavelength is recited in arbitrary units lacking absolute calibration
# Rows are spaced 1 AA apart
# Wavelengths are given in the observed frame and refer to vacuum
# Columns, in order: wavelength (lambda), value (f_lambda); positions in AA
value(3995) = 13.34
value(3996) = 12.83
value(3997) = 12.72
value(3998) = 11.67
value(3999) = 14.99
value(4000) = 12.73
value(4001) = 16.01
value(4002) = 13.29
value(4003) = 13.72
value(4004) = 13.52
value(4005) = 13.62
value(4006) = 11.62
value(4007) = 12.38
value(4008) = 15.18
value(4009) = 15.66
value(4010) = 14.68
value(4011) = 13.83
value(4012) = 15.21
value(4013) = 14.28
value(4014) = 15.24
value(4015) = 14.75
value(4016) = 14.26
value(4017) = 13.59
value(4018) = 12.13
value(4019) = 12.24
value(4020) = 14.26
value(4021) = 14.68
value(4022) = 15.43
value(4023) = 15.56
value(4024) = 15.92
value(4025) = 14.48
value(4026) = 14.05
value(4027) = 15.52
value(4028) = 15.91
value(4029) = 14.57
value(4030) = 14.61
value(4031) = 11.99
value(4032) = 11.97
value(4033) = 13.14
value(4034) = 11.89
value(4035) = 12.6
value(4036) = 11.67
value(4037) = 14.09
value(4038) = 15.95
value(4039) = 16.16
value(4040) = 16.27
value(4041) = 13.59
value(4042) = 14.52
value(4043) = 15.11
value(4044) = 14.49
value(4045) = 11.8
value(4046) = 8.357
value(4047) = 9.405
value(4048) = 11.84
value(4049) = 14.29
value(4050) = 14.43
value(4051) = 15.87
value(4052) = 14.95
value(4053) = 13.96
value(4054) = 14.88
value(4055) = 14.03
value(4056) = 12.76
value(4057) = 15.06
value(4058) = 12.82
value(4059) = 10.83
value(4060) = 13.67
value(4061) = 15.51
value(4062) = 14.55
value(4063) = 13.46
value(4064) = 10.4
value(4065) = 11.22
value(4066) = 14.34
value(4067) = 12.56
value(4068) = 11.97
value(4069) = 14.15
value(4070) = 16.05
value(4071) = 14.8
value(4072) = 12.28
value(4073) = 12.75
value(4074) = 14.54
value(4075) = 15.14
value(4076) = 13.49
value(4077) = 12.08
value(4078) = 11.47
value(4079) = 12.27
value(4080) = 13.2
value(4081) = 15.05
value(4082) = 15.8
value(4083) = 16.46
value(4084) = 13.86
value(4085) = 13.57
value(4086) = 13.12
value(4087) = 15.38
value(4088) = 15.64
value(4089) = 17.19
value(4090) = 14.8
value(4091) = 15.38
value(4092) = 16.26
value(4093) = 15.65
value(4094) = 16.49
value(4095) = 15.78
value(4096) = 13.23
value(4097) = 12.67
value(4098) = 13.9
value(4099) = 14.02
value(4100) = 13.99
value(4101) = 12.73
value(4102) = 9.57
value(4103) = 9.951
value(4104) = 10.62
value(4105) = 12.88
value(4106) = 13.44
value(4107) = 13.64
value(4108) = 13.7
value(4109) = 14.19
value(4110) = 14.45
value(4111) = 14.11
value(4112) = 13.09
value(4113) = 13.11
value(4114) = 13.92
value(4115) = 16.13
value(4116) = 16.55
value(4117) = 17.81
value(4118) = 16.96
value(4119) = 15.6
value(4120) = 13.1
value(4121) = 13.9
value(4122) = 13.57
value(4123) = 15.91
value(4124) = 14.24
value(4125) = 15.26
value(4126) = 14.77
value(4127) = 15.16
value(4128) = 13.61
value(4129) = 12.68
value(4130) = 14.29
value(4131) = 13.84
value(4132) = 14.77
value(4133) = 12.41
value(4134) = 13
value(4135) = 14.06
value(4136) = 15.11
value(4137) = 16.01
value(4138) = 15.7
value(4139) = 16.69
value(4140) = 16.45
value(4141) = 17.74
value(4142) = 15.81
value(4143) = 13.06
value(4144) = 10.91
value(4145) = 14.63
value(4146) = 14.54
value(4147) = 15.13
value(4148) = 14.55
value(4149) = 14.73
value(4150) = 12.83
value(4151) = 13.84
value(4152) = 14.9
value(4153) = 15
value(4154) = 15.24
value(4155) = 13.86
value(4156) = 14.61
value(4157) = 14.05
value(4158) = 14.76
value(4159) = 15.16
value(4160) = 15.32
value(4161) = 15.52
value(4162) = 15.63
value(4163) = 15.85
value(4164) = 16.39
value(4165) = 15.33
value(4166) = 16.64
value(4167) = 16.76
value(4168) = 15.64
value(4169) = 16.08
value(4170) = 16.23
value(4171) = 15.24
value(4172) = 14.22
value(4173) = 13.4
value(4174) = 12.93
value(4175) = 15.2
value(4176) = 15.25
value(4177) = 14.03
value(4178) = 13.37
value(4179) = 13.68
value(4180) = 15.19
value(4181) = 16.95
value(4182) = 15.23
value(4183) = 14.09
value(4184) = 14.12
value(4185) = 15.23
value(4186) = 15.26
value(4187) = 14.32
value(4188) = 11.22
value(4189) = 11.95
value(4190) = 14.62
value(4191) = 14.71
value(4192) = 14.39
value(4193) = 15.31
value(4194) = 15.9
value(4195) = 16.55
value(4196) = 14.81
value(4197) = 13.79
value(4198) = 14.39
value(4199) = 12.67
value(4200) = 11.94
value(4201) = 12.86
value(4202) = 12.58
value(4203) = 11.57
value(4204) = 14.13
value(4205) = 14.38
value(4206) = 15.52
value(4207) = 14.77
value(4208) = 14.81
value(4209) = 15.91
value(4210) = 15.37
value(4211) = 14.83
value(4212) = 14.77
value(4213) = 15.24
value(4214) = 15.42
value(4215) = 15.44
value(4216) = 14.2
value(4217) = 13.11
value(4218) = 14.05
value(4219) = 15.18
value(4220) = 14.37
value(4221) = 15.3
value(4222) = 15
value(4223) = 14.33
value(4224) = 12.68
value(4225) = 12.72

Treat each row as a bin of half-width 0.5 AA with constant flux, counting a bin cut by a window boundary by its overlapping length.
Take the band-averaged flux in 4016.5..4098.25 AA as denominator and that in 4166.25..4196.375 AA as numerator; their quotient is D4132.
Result 1.06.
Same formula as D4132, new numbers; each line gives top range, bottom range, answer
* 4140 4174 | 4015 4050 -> 1.09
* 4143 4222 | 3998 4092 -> 1.05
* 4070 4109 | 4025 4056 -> 1.01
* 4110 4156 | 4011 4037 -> 1.05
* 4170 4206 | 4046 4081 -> 1.07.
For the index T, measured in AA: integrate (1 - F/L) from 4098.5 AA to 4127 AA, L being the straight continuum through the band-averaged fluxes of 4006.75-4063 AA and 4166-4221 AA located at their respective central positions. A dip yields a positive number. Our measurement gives 0.5 AA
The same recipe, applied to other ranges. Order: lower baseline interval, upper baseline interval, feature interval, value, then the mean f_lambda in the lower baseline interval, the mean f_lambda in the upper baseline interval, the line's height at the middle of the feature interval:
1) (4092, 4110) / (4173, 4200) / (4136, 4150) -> -1.1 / 13.4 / 14.4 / 13.9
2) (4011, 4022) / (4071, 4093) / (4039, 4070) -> 1.7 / 14.1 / 14.3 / 14.2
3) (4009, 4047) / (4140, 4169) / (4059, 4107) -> 2.3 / 14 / 15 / 14.4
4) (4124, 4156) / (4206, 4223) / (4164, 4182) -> -0.5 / 14.5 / 14.9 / 14.7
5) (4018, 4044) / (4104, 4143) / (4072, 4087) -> 0.7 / 14.2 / 14.6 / 14.4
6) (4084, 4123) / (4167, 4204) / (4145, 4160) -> -0.3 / 14.2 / 14.3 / 14.3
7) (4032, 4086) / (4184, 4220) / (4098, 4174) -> -2.9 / 13.6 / 14.3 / 14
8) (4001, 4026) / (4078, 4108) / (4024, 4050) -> 1.0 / 14.2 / 14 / 14.1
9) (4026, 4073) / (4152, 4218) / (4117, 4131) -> -0.5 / 13.6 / 14.7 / 14.2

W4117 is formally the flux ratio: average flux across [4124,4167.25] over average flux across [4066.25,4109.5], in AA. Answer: 1.1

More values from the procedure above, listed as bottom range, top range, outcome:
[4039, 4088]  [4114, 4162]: 1.08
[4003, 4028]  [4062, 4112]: 0.96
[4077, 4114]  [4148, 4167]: 1.08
